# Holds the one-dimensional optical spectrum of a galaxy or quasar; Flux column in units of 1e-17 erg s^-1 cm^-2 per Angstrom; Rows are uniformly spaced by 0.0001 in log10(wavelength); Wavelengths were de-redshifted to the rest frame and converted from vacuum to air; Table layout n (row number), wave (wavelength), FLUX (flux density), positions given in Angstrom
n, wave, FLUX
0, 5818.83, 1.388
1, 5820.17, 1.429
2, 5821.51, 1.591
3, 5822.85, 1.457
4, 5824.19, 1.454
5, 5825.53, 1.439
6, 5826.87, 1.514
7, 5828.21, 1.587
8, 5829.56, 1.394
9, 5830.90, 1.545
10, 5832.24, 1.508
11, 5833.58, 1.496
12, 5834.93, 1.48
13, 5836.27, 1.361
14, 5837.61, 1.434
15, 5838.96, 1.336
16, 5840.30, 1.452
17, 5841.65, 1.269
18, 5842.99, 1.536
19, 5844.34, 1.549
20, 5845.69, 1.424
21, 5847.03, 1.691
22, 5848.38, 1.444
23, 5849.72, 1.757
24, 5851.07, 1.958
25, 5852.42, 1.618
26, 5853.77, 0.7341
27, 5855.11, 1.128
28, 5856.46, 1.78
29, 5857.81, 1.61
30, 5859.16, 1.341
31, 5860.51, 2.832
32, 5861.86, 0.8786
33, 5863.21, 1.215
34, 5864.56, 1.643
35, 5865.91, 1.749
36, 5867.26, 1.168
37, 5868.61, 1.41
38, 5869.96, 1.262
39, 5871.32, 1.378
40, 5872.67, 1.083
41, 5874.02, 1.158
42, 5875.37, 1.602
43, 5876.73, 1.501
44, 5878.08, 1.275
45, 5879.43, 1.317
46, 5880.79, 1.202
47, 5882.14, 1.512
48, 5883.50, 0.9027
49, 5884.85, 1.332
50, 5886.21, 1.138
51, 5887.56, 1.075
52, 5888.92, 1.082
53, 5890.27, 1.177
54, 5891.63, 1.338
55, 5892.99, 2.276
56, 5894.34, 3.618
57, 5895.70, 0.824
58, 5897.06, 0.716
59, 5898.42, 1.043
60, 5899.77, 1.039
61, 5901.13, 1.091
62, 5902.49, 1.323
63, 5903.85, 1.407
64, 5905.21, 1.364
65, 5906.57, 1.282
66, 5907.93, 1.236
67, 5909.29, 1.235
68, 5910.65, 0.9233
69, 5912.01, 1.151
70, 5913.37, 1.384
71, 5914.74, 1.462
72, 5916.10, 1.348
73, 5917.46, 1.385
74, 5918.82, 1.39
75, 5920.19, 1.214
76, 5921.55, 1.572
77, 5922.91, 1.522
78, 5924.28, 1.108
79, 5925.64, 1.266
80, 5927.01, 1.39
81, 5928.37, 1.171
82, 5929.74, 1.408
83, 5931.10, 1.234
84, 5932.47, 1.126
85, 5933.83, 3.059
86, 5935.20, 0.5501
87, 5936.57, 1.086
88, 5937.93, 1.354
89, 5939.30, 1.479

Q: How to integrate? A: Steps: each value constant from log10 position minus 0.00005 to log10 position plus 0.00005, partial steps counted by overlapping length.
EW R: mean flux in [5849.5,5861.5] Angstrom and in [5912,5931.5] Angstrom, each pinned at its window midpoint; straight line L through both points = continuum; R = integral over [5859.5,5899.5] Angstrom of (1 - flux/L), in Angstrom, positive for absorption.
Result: 3.1 Angstrom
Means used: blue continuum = 1.61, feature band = 1.4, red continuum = 1.34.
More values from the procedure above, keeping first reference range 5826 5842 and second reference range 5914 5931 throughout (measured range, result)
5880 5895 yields -1.3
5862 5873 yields 0.5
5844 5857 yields -0.7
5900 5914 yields 1.4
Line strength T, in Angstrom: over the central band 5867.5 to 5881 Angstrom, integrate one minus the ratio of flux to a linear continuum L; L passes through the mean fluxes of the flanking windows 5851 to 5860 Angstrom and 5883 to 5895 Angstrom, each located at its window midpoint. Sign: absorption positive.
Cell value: 1.7 Angstrom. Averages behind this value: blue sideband 1.44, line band 1.32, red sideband 1.56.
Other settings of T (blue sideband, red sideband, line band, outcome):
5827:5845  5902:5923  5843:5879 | -1.4 Angstrom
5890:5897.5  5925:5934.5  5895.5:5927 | 7.3 Angstrom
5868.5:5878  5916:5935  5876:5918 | 1.6 Angstrom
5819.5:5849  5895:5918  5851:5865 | -1.2 Angstrom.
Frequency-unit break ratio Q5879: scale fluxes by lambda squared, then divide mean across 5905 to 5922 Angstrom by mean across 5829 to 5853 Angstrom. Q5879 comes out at 0.9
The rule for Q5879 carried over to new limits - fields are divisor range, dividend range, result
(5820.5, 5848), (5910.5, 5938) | 0.94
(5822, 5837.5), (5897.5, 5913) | 0.83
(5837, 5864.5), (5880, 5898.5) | 0.93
